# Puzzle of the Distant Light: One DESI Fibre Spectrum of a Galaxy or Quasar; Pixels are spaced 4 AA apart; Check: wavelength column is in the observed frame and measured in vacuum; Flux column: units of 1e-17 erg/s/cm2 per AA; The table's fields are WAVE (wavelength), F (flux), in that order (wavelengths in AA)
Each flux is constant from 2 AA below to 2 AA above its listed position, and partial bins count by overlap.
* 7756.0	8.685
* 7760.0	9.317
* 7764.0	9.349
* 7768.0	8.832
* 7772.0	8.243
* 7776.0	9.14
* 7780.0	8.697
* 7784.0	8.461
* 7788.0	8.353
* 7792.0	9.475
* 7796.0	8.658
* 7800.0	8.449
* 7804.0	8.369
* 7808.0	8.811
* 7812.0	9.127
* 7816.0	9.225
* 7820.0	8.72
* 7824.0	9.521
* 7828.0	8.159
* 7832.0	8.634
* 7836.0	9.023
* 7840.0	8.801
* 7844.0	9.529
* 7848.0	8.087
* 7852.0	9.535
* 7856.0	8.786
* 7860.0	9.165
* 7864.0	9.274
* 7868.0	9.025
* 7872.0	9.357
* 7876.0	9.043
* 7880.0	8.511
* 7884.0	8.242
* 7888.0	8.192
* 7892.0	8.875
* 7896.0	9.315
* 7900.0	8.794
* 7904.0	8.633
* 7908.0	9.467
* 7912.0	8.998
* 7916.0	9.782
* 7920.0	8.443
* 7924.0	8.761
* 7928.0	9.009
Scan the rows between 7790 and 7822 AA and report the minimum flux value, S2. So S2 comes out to 8.369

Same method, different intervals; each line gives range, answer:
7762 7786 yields 8.243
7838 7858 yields 8.087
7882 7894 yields 8.192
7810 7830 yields 8.159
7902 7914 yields 8.633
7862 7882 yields 8.511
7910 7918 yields 8.998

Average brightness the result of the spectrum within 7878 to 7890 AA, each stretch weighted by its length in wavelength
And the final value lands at 8.31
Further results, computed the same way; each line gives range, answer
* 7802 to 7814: 8.77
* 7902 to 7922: 9.06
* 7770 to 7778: 8.69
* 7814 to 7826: 9.16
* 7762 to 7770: 9.09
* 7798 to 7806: 8.41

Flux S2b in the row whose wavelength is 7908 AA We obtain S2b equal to 9.467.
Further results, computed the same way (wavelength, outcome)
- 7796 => 8.658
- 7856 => 8.786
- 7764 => 9.349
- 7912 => 8.998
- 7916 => 9.782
